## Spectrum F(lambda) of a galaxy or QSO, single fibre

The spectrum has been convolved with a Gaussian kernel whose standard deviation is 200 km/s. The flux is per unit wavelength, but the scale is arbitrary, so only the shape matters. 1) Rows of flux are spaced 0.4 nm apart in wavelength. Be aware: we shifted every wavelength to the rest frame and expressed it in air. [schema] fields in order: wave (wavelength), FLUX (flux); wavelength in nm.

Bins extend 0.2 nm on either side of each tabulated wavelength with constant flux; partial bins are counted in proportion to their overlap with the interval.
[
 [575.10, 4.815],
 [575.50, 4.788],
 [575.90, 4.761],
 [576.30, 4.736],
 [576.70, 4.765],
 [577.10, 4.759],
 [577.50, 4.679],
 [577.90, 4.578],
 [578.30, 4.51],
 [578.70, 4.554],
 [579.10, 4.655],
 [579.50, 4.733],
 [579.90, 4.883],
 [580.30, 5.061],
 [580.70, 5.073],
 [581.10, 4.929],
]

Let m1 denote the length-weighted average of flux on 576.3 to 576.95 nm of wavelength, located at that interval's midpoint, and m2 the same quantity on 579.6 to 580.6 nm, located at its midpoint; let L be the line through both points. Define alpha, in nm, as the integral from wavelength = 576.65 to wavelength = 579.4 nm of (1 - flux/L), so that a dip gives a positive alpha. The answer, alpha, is 0.11 nm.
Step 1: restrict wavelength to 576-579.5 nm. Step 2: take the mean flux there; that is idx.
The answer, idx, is 4.66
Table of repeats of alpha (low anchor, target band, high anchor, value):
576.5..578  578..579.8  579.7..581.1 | 0.09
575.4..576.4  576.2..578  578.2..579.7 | 0.00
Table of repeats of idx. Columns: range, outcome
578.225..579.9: 4.65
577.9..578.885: 4.54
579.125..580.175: 4.8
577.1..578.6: 4.61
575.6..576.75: 4.76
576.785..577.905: 4.7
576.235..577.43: 4.75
